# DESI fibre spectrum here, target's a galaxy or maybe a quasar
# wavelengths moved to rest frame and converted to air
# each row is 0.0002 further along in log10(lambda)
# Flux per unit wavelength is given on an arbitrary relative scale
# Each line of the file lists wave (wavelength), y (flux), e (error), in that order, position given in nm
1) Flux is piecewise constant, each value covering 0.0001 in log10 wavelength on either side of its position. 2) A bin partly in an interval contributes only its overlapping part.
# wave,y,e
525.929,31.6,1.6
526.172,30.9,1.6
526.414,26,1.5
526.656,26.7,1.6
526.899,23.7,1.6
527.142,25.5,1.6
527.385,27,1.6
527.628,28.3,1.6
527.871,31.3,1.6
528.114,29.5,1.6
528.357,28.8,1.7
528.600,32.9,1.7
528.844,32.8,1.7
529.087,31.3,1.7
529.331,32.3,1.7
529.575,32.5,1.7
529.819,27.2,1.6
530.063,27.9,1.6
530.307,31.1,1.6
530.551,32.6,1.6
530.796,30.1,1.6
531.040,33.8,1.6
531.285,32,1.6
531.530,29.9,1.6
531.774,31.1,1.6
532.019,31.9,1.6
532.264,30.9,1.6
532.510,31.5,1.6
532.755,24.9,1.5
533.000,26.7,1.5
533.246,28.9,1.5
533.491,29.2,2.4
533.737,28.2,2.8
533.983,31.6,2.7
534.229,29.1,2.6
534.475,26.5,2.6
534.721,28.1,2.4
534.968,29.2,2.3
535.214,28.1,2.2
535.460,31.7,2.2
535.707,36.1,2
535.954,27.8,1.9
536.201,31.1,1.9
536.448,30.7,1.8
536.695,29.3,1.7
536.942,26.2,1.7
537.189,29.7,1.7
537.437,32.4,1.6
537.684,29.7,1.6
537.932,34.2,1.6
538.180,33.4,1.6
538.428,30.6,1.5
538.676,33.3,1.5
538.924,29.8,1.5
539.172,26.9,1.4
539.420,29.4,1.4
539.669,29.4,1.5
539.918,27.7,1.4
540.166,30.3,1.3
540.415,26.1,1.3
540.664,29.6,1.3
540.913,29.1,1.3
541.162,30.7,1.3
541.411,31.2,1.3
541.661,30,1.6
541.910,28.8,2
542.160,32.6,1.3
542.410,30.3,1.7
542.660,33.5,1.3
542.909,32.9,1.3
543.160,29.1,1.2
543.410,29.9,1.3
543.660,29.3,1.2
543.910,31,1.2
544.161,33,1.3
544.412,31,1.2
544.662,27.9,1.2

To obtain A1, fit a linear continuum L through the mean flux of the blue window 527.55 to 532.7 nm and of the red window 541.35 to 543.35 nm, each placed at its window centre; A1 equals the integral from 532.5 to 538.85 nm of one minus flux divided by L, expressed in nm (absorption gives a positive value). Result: 0.21 nm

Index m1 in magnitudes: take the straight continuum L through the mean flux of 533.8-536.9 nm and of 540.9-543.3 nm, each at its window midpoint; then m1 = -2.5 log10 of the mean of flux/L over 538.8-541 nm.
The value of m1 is 0.068 mag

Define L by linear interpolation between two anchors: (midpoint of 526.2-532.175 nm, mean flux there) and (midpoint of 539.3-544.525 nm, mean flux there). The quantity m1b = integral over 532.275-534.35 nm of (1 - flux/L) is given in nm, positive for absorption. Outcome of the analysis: 0.08 nm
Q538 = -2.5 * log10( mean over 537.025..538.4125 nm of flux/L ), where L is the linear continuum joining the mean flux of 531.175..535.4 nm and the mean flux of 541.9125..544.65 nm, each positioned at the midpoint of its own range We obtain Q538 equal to -0.05 mag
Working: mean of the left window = 29.3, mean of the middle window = 31.6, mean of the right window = 31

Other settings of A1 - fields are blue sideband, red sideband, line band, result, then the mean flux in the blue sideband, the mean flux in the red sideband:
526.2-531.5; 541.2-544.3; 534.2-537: 0.068 nm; 29.7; 31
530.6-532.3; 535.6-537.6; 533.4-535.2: 0.120 nm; 31.5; 30.4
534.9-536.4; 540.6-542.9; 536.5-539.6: 0.036 nm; 30.7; 30.8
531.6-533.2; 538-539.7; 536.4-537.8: 0.031 nm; 29.5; 30.6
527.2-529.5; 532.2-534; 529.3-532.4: -0.154 nm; 30.4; 28.8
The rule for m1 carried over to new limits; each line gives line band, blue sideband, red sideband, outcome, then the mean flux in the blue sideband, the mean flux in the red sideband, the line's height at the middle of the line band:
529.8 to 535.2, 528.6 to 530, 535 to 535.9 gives 0.06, 31.2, 31.4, 31.3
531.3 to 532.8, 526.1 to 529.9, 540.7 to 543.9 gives -0.03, 29.2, 30.6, 29.6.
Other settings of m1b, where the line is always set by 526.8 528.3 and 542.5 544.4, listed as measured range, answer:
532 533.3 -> -0.006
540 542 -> 0.079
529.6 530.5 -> -0.039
